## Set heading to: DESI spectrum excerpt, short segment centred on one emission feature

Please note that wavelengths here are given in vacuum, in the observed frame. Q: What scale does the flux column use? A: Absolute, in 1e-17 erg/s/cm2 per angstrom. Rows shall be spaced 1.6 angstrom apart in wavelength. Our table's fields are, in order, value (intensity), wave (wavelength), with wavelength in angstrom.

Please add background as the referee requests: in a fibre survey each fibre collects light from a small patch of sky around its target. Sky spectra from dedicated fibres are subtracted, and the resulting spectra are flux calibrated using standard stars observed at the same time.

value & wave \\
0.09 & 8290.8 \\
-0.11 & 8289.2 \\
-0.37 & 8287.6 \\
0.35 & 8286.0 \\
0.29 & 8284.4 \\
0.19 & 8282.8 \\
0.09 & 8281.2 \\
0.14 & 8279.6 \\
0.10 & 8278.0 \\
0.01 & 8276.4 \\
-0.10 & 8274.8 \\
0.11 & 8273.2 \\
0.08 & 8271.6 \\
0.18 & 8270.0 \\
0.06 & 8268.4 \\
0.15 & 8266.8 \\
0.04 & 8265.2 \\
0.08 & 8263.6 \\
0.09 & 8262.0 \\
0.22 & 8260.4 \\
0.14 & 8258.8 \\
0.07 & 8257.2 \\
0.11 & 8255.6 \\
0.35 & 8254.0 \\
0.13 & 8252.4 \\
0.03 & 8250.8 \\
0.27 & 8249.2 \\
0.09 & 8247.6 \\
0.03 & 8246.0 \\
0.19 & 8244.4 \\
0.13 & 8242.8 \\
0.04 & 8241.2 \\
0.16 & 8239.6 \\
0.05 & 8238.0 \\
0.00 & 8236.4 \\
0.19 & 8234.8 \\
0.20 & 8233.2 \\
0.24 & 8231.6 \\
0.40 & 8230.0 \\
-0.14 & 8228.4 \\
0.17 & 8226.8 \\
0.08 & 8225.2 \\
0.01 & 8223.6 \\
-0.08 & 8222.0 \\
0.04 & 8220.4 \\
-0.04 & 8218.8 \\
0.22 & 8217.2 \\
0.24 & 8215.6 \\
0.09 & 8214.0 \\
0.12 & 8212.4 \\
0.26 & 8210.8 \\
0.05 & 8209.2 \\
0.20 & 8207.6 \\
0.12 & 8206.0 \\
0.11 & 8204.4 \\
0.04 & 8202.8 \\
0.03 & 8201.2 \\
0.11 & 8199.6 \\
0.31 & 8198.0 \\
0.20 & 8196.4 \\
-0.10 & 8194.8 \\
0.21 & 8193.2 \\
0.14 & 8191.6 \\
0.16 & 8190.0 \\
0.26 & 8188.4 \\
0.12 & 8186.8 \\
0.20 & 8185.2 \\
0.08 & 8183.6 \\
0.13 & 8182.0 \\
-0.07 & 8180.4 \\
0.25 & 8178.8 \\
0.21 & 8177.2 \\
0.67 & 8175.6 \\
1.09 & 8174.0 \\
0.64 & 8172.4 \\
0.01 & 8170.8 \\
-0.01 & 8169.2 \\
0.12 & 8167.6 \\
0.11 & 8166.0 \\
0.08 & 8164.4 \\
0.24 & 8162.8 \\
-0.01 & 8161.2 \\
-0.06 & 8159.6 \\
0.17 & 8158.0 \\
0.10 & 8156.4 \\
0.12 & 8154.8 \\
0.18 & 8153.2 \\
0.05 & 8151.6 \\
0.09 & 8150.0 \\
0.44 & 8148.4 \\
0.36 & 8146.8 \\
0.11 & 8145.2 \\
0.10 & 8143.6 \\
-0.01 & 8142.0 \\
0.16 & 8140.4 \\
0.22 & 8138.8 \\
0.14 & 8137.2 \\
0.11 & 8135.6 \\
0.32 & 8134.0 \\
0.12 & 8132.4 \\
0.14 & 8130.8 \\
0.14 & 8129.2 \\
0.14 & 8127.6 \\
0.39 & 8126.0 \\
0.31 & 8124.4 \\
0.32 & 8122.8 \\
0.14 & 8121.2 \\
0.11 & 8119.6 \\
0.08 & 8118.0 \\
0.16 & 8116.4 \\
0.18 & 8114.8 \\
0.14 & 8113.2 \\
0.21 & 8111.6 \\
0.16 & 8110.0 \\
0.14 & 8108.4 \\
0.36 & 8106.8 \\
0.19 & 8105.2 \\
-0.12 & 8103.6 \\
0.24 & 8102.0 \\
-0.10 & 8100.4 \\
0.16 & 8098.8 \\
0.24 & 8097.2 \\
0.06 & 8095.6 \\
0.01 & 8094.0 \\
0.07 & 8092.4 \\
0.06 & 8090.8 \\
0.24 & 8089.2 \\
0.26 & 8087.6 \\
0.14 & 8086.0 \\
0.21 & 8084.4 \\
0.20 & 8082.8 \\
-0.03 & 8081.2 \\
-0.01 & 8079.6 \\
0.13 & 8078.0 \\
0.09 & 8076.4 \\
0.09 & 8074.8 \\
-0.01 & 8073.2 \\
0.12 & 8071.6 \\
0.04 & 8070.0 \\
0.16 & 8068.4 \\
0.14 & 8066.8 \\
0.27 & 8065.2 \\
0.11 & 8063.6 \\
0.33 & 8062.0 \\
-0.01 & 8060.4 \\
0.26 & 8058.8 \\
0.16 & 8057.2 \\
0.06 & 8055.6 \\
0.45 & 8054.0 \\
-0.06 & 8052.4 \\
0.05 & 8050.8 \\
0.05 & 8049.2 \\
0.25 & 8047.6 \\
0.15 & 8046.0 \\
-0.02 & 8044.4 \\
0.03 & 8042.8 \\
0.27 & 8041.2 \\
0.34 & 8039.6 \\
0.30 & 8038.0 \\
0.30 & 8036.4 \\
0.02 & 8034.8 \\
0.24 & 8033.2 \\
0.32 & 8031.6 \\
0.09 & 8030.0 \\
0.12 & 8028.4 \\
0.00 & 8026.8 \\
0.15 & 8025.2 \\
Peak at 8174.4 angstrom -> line H-beta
